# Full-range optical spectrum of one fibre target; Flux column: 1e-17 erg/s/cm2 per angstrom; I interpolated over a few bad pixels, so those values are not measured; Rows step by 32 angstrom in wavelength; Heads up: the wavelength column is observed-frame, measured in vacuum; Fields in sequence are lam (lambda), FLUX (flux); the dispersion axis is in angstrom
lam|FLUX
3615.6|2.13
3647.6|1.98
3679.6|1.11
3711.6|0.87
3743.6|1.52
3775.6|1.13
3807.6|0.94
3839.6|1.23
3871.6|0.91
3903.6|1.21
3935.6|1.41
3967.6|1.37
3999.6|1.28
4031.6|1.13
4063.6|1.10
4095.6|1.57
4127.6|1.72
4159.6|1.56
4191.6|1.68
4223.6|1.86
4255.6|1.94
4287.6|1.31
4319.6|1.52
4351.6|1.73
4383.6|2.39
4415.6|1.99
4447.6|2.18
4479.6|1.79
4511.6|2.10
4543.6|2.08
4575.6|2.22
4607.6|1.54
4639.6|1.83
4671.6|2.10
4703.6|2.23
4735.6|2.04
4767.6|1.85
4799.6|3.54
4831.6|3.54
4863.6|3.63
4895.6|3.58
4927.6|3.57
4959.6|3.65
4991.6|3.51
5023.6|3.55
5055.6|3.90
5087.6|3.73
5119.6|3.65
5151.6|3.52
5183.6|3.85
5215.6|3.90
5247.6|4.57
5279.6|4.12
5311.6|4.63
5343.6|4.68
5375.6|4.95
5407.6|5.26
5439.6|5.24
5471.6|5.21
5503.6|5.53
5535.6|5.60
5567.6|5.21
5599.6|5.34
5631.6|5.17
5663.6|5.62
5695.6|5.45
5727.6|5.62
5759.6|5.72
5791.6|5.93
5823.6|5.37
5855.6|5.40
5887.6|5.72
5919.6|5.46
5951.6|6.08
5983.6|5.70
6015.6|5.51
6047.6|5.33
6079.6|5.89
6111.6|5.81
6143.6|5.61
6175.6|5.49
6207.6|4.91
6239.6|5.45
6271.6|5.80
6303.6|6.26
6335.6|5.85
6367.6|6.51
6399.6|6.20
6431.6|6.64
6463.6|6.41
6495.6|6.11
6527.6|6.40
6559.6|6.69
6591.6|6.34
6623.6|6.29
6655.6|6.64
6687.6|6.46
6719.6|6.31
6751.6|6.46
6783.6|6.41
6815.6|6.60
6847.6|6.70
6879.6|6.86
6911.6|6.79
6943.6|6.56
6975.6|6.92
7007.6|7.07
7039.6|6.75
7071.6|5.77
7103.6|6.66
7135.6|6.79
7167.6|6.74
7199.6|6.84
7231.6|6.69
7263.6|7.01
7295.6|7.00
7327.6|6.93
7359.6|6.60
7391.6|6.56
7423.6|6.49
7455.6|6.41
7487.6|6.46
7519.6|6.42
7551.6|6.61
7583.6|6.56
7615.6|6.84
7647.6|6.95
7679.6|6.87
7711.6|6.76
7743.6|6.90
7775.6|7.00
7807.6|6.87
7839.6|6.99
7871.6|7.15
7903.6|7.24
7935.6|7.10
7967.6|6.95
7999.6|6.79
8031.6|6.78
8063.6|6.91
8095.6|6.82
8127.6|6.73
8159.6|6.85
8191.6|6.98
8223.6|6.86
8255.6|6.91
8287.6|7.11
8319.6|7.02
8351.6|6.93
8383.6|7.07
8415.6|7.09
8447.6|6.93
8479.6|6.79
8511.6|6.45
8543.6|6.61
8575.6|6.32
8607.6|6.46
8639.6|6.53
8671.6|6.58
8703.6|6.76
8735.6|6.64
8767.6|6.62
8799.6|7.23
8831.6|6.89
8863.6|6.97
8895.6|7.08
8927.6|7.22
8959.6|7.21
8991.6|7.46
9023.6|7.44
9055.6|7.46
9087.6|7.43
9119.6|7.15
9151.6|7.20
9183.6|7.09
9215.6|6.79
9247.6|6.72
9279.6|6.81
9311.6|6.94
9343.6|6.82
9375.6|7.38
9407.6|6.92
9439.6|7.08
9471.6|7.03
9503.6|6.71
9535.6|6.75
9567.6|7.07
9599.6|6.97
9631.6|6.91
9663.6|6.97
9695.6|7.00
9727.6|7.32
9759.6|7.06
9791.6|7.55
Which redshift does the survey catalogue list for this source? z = 0.200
